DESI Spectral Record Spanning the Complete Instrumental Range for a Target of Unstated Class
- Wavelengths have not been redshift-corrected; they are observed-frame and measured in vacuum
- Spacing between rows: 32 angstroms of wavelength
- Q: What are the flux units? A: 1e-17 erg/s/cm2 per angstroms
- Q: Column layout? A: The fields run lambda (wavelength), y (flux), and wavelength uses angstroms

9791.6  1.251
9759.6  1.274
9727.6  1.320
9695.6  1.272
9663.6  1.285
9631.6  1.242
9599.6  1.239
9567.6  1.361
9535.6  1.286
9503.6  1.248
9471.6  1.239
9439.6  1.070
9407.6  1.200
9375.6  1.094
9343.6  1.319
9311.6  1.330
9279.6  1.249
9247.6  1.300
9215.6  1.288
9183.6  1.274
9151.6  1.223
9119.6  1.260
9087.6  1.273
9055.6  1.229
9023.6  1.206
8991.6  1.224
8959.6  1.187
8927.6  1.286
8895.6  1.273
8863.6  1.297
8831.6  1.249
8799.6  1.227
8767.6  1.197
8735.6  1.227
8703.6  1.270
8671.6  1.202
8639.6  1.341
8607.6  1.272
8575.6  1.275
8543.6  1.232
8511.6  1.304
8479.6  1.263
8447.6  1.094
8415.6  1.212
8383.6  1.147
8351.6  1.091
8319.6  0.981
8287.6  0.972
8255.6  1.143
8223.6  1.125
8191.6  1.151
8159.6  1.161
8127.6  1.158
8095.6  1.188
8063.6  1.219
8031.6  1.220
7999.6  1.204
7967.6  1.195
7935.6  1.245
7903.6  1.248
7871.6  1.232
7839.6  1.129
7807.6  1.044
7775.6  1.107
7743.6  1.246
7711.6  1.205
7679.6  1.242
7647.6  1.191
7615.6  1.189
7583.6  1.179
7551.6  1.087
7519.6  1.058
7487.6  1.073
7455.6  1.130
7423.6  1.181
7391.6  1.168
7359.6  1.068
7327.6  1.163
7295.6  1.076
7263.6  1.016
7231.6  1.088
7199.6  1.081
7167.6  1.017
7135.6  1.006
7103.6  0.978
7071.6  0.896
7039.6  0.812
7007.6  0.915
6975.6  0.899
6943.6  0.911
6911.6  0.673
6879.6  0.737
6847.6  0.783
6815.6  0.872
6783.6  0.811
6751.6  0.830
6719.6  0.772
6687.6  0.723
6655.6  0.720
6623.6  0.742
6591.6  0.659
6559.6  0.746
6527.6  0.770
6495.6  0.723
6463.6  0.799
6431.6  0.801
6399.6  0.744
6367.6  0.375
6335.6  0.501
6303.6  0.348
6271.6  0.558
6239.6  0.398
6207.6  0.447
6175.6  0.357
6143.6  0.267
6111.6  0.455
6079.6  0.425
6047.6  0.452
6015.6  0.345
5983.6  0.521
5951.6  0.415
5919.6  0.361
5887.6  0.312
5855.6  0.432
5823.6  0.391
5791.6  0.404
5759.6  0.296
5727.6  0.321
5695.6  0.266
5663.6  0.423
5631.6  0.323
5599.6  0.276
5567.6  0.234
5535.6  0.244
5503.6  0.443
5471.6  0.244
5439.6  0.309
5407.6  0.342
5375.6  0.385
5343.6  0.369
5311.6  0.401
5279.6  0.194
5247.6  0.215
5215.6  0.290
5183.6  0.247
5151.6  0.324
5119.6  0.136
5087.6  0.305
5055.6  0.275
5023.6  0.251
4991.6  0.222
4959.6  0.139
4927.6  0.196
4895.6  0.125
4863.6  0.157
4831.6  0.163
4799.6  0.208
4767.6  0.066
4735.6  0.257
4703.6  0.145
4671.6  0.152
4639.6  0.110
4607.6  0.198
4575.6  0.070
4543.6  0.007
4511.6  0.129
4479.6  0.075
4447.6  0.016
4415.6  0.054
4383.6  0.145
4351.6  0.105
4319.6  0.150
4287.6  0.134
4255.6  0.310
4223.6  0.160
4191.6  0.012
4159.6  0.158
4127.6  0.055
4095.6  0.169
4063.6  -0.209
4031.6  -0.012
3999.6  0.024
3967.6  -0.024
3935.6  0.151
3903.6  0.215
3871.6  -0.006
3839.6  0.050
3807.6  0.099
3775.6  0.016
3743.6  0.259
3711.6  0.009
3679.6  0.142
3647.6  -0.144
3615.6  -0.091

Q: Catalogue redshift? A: 0.604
